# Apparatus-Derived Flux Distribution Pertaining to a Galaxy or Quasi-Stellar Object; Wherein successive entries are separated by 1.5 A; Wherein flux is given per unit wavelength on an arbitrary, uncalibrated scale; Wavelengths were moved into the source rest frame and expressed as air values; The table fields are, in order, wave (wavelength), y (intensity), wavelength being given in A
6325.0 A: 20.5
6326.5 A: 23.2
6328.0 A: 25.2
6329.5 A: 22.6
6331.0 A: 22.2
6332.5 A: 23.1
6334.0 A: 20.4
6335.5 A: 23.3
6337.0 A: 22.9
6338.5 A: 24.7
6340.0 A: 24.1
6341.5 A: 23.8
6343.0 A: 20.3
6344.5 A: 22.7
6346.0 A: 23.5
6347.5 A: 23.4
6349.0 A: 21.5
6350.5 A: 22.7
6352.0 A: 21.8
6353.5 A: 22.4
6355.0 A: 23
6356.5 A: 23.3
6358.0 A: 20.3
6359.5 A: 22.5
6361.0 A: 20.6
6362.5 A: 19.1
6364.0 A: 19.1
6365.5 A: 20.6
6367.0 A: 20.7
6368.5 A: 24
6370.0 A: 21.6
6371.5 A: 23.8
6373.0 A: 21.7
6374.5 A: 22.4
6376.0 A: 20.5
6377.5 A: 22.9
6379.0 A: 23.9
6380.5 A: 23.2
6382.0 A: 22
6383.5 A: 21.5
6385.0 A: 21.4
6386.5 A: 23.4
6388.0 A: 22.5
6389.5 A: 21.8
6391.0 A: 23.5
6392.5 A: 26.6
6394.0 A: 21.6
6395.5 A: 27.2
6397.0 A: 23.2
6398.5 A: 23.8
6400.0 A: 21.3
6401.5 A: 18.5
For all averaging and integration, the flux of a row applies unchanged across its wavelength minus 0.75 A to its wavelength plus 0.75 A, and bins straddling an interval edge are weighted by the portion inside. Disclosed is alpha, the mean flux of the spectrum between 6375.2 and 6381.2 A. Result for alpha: 22.6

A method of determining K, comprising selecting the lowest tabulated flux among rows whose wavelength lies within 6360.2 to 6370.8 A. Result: 19.1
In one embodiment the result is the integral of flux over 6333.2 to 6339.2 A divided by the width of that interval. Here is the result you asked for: 22.8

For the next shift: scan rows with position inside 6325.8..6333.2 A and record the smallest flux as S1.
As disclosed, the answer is 22.2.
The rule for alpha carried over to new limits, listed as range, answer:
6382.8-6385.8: 21.5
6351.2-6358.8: 22.2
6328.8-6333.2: 22.6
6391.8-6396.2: 25.1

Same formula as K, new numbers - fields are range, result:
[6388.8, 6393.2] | 21.8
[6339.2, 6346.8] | 20.3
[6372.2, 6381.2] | 20.5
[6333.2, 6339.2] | 20.4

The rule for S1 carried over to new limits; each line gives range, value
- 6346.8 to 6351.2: 21.5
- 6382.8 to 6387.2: 21.4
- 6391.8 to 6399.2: 21.6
